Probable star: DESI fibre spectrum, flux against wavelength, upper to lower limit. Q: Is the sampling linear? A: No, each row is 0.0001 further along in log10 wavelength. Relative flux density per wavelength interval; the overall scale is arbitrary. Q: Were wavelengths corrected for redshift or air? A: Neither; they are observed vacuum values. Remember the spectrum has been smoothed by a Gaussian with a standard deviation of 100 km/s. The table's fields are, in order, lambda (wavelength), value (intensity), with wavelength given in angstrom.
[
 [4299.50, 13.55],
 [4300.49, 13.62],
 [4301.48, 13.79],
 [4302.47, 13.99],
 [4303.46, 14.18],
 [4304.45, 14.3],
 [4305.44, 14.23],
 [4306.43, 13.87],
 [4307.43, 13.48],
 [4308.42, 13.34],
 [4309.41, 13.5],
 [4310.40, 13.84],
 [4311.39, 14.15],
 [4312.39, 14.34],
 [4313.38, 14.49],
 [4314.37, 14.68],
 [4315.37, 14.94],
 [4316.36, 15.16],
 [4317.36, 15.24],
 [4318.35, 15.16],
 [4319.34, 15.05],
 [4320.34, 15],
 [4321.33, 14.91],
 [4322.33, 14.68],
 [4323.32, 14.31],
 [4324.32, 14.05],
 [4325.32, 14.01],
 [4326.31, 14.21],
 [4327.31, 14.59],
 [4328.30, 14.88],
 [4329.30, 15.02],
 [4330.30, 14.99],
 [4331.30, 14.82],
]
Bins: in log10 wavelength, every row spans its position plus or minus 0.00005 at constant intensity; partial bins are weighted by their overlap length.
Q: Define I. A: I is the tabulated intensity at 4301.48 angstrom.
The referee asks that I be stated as 13.79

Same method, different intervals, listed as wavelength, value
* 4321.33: 14.91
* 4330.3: 14.99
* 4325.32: 14.01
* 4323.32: 14.31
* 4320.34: 15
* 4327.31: 14.59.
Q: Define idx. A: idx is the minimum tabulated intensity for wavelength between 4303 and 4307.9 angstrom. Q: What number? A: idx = 13.48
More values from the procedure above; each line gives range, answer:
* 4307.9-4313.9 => 13.34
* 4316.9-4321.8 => 14.91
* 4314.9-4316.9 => 14.94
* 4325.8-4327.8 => 14.21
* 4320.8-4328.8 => 14.01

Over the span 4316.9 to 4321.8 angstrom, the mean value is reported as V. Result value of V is 15.1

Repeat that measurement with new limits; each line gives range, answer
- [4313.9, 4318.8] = 15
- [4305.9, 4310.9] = 13.6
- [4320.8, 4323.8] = 14.7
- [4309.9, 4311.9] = 14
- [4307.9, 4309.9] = 13.4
